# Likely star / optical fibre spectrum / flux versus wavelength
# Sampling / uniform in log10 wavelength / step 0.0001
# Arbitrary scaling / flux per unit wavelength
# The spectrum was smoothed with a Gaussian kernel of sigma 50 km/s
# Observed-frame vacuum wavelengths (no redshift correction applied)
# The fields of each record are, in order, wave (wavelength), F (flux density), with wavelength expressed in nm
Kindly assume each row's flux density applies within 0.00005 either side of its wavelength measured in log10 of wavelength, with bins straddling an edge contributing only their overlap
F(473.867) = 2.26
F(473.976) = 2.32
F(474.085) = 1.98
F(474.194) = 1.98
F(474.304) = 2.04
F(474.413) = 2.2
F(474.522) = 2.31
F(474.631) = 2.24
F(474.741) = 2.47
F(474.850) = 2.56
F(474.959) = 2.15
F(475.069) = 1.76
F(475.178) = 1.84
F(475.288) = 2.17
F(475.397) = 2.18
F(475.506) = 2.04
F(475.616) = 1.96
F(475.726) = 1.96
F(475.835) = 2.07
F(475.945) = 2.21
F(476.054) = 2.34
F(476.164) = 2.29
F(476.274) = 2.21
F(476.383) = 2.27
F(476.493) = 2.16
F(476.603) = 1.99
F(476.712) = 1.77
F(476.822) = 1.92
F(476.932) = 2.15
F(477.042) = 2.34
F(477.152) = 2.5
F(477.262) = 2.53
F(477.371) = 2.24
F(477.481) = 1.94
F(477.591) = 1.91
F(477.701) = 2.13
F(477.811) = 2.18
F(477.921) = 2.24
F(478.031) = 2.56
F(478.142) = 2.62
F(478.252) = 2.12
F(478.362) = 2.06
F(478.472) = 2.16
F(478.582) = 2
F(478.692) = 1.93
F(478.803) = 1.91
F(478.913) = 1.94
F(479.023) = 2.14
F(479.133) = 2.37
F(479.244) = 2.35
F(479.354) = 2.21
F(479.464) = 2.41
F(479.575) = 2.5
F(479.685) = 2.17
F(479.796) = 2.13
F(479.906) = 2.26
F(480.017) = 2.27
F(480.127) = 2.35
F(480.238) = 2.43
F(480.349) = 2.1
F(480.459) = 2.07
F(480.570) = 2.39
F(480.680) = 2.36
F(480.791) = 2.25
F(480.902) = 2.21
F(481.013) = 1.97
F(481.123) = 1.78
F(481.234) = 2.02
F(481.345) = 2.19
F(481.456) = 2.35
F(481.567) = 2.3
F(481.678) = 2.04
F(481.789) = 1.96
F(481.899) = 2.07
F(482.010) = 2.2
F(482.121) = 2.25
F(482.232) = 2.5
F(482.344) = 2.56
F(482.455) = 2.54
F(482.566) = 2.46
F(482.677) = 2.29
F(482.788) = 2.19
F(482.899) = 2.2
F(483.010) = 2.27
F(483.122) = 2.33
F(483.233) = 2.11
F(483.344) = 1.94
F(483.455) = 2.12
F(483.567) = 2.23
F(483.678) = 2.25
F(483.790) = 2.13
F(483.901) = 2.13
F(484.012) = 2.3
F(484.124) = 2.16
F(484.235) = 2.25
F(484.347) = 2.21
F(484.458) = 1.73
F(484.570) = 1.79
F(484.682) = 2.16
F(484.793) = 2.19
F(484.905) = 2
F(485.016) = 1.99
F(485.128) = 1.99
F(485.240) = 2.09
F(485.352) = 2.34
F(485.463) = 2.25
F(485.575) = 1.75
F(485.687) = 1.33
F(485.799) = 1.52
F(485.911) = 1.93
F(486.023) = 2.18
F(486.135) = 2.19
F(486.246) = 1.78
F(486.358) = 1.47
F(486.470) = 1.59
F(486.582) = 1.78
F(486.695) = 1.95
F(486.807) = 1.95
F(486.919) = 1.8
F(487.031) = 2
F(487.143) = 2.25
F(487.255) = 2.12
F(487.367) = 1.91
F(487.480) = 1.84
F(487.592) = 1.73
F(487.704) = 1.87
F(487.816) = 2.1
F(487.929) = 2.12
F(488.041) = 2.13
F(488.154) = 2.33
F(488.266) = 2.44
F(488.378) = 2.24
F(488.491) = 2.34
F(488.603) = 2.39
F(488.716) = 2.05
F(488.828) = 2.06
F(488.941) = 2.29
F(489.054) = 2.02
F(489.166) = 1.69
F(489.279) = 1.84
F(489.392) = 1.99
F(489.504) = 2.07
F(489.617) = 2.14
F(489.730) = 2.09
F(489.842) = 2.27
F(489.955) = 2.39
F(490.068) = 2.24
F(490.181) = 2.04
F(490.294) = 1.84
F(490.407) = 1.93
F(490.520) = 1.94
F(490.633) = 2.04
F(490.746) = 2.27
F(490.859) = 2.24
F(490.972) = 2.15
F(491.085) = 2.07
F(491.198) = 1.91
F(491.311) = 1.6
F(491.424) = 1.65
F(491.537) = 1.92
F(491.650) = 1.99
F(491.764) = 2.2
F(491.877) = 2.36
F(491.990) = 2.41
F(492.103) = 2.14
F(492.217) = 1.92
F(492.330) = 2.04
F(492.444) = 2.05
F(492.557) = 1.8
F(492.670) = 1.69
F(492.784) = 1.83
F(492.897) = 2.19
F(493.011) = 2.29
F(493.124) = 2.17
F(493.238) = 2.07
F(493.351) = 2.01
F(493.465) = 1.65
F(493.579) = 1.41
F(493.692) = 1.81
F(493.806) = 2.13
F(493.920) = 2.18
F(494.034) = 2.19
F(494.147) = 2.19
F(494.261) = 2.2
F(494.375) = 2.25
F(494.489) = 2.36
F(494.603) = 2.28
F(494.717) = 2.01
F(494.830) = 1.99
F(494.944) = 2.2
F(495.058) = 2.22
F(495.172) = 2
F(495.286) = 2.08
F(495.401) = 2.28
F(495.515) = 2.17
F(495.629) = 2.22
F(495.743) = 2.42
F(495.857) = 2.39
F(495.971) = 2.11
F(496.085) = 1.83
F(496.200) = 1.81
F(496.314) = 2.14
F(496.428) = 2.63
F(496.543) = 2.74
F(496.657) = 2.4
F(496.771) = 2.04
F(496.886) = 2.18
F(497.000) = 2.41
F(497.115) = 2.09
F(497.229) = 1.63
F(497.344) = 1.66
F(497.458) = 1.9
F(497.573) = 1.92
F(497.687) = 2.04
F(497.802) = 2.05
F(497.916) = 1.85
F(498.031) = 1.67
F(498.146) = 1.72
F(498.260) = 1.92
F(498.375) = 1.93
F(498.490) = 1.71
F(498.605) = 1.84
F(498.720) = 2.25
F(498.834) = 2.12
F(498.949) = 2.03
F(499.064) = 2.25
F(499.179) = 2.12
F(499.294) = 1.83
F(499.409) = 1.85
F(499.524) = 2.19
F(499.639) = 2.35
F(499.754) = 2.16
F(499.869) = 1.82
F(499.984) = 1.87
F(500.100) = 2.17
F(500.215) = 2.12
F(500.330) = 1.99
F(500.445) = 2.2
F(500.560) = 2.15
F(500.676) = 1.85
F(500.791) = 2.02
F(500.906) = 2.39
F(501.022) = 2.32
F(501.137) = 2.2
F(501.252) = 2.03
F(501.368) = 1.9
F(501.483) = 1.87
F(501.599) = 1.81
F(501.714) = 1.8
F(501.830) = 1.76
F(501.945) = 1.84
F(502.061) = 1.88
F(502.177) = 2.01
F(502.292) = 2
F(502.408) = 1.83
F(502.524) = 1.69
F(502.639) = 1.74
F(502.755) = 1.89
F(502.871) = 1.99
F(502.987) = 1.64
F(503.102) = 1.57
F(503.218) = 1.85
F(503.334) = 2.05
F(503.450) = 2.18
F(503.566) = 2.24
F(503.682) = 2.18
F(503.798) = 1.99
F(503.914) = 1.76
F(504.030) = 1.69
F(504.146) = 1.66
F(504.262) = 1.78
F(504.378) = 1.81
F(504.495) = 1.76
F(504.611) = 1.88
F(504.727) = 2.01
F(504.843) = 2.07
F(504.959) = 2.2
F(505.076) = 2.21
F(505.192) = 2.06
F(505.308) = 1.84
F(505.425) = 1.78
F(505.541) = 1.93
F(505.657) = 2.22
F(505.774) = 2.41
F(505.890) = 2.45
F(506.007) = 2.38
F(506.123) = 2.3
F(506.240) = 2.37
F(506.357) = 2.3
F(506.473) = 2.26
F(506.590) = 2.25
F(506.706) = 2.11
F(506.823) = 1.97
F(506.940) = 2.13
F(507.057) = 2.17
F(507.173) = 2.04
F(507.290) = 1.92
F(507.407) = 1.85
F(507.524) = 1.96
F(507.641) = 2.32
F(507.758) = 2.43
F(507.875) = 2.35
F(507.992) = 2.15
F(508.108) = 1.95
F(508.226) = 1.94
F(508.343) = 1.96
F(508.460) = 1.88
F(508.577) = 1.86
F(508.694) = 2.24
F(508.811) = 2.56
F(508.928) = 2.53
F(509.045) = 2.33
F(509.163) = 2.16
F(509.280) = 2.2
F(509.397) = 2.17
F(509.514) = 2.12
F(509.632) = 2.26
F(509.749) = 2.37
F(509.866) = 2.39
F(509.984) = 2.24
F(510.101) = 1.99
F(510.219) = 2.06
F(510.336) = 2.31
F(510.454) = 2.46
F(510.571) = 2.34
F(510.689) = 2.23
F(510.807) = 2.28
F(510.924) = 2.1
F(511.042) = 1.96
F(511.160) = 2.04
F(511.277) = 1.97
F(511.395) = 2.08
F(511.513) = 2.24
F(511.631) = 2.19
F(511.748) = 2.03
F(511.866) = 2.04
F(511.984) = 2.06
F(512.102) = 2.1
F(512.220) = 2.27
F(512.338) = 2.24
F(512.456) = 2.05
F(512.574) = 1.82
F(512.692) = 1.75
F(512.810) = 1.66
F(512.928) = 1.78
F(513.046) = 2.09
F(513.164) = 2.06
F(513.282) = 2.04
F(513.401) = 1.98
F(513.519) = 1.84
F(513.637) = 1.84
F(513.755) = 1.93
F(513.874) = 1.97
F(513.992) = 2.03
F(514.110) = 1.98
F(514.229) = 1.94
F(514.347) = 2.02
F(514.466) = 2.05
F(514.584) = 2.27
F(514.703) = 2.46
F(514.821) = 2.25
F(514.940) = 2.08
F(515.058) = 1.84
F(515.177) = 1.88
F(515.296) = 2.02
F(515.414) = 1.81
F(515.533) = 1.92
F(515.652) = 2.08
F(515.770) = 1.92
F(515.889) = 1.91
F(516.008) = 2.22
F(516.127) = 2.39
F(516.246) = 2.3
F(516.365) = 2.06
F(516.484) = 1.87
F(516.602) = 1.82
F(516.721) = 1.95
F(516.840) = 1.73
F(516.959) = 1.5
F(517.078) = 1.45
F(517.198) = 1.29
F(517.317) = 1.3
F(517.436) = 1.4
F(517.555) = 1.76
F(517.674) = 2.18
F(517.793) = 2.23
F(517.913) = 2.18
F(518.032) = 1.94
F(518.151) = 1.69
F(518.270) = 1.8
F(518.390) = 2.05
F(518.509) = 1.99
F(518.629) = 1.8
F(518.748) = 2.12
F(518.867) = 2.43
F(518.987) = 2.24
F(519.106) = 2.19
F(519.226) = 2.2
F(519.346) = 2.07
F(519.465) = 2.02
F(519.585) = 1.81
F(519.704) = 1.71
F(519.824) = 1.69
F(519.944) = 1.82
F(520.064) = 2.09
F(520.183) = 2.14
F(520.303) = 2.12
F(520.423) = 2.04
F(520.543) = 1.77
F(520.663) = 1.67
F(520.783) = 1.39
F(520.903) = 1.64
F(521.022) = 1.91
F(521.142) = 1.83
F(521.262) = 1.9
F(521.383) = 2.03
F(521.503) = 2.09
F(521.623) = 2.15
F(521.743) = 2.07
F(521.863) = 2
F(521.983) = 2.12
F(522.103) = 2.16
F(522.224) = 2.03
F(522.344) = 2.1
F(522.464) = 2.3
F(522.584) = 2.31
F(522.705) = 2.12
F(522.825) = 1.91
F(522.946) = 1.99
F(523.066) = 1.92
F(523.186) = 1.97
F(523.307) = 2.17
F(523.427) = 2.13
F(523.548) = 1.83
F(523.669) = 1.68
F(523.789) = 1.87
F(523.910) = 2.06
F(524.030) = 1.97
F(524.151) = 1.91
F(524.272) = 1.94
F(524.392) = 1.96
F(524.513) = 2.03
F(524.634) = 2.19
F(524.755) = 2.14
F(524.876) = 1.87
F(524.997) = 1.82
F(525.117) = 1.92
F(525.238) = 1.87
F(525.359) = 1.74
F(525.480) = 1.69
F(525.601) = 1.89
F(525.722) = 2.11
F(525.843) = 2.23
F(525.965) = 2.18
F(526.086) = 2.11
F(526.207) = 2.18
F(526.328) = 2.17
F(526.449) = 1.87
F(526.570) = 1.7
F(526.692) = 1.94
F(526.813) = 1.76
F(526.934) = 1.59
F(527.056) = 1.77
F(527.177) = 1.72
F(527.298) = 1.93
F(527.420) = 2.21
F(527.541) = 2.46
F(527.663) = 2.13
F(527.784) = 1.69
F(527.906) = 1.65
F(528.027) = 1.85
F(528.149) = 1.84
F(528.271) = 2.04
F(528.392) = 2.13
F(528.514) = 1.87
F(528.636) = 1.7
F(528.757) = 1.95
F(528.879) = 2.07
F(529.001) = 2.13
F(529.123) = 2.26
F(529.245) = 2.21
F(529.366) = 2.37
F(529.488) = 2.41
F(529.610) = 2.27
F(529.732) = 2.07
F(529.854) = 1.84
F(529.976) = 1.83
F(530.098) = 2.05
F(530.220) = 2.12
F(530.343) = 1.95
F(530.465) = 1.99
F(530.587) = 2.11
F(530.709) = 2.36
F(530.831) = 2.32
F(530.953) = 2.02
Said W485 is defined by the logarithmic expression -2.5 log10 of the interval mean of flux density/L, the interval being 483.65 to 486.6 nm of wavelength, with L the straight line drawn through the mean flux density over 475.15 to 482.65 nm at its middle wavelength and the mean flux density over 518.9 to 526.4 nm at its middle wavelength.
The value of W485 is 0.10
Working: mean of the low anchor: 2.19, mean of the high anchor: 1.99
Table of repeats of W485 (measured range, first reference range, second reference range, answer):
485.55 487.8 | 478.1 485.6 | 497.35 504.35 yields 0.15 mag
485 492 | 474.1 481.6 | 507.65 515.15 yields 0.07 mag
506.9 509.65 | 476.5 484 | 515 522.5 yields -0.07 mag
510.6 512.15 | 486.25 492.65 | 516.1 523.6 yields -0.07 mag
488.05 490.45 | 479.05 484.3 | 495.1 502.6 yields 0.01 mag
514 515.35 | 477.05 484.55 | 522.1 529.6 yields -0.01 mag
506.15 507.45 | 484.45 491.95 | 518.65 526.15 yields -0.07 mag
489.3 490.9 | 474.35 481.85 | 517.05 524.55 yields 0.01 mag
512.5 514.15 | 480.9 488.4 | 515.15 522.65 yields 0.03 mag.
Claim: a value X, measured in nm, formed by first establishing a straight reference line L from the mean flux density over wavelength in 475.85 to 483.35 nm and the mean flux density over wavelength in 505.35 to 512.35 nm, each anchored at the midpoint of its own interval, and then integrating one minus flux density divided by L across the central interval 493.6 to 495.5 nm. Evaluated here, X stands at 0.05 nm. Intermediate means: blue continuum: 2.21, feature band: 2.13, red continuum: 2.17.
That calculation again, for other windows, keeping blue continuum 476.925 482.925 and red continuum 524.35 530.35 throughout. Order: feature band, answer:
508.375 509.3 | -0.059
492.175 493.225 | 0.077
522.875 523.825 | 0.030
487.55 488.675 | 0.006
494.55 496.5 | -0.018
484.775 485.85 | 0.127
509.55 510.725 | -0.106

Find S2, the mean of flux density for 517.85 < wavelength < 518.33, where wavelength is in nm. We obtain 1.9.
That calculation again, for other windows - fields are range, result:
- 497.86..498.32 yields 1.79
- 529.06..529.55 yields 2.31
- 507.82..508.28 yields 2.1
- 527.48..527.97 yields 1.98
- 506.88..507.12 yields 2.15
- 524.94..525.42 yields 1.84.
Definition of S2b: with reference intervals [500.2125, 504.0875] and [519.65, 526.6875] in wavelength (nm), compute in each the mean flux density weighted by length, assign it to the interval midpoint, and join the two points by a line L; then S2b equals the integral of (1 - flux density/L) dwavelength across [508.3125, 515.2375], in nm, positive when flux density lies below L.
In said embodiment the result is -0.50 nm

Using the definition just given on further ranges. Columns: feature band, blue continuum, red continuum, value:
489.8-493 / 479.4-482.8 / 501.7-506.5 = 0.13 nm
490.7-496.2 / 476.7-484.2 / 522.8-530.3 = 0.19 nm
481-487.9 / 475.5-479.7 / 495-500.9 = 0.25 nm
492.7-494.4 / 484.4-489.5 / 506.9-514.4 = -0.01 nm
